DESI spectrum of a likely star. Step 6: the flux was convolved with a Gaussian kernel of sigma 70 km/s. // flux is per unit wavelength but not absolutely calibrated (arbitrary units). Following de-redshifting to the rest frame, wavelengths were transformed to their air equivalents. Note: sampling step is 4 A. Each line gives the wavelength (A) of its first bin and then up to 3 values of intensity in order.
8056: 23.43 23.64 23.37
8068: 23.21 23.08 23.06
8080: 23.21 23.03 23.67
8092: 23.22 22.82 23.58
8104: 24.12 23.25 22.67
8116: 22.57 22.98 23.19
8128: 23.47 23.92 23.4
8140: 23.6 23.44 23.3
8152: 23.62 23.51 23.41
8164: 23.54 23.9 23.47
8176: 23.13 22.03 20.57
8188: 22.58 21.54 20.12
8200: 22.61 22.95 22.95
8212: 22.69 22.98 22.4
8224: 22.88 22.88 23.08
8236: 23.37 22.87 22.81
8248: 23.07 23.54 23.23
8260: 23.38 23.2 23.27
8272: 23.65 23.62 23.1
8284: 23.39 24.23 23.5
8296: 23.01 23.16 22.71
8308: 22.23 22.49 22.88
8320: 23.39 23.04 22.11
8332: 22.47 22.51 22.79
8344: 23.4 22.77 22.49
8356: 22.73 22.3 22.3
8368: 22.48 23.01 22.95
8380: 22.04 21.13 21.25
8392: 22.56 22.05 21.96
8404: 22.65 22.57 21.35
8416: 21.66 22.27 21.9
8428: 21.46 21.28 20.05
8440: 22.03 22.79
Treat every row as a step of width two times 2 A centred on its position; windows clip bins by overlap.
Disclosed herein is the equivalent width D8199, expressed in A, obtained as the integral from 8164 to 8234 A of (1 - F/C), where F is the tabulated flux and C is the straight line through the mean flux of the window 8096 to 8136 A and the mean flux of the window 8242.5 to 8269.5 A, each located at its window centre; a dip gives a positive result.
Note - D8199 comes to 2.12 A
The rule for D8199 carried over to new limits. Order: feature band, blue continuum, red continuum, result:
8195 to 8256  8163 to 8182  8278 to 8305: 1.17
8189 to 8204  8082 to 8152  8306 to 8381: 0.90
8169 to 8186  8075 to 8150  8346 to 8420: 0.48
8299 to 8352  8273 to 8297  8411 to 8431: 0.51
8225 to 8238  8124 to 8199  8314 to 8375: -0.14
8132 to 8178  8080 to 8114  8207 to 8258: -0.68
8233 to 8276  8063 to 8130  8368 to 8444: -1.33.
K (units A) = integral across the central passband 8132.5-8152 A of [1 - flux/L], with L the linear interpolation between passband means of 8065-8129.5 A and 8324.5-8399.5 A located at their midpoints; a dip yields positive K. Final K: -0.36 A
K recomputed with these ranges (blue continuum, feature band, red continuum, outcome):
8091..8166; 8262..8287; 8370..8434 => -0.9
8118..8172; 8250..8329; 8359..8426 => -1.6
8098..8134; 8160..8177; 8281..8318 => -0.2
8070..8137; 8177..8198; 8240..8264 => 1.6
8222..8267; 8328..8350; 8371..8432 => -0.3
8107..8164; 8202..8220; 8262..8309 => 0.4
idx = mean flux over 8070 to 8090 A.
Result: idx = 23.2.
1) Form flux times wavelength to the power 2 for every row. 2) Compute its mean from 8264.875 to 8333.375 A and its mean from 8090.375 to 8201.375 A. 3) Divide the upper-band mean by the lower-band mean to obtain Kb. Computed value 1.0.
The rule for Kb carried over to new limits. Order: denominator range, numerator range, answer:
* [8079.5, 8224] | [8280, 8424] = 1.03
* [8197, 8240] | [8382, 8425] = 1.01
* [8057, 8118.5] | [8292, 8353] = 1.04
